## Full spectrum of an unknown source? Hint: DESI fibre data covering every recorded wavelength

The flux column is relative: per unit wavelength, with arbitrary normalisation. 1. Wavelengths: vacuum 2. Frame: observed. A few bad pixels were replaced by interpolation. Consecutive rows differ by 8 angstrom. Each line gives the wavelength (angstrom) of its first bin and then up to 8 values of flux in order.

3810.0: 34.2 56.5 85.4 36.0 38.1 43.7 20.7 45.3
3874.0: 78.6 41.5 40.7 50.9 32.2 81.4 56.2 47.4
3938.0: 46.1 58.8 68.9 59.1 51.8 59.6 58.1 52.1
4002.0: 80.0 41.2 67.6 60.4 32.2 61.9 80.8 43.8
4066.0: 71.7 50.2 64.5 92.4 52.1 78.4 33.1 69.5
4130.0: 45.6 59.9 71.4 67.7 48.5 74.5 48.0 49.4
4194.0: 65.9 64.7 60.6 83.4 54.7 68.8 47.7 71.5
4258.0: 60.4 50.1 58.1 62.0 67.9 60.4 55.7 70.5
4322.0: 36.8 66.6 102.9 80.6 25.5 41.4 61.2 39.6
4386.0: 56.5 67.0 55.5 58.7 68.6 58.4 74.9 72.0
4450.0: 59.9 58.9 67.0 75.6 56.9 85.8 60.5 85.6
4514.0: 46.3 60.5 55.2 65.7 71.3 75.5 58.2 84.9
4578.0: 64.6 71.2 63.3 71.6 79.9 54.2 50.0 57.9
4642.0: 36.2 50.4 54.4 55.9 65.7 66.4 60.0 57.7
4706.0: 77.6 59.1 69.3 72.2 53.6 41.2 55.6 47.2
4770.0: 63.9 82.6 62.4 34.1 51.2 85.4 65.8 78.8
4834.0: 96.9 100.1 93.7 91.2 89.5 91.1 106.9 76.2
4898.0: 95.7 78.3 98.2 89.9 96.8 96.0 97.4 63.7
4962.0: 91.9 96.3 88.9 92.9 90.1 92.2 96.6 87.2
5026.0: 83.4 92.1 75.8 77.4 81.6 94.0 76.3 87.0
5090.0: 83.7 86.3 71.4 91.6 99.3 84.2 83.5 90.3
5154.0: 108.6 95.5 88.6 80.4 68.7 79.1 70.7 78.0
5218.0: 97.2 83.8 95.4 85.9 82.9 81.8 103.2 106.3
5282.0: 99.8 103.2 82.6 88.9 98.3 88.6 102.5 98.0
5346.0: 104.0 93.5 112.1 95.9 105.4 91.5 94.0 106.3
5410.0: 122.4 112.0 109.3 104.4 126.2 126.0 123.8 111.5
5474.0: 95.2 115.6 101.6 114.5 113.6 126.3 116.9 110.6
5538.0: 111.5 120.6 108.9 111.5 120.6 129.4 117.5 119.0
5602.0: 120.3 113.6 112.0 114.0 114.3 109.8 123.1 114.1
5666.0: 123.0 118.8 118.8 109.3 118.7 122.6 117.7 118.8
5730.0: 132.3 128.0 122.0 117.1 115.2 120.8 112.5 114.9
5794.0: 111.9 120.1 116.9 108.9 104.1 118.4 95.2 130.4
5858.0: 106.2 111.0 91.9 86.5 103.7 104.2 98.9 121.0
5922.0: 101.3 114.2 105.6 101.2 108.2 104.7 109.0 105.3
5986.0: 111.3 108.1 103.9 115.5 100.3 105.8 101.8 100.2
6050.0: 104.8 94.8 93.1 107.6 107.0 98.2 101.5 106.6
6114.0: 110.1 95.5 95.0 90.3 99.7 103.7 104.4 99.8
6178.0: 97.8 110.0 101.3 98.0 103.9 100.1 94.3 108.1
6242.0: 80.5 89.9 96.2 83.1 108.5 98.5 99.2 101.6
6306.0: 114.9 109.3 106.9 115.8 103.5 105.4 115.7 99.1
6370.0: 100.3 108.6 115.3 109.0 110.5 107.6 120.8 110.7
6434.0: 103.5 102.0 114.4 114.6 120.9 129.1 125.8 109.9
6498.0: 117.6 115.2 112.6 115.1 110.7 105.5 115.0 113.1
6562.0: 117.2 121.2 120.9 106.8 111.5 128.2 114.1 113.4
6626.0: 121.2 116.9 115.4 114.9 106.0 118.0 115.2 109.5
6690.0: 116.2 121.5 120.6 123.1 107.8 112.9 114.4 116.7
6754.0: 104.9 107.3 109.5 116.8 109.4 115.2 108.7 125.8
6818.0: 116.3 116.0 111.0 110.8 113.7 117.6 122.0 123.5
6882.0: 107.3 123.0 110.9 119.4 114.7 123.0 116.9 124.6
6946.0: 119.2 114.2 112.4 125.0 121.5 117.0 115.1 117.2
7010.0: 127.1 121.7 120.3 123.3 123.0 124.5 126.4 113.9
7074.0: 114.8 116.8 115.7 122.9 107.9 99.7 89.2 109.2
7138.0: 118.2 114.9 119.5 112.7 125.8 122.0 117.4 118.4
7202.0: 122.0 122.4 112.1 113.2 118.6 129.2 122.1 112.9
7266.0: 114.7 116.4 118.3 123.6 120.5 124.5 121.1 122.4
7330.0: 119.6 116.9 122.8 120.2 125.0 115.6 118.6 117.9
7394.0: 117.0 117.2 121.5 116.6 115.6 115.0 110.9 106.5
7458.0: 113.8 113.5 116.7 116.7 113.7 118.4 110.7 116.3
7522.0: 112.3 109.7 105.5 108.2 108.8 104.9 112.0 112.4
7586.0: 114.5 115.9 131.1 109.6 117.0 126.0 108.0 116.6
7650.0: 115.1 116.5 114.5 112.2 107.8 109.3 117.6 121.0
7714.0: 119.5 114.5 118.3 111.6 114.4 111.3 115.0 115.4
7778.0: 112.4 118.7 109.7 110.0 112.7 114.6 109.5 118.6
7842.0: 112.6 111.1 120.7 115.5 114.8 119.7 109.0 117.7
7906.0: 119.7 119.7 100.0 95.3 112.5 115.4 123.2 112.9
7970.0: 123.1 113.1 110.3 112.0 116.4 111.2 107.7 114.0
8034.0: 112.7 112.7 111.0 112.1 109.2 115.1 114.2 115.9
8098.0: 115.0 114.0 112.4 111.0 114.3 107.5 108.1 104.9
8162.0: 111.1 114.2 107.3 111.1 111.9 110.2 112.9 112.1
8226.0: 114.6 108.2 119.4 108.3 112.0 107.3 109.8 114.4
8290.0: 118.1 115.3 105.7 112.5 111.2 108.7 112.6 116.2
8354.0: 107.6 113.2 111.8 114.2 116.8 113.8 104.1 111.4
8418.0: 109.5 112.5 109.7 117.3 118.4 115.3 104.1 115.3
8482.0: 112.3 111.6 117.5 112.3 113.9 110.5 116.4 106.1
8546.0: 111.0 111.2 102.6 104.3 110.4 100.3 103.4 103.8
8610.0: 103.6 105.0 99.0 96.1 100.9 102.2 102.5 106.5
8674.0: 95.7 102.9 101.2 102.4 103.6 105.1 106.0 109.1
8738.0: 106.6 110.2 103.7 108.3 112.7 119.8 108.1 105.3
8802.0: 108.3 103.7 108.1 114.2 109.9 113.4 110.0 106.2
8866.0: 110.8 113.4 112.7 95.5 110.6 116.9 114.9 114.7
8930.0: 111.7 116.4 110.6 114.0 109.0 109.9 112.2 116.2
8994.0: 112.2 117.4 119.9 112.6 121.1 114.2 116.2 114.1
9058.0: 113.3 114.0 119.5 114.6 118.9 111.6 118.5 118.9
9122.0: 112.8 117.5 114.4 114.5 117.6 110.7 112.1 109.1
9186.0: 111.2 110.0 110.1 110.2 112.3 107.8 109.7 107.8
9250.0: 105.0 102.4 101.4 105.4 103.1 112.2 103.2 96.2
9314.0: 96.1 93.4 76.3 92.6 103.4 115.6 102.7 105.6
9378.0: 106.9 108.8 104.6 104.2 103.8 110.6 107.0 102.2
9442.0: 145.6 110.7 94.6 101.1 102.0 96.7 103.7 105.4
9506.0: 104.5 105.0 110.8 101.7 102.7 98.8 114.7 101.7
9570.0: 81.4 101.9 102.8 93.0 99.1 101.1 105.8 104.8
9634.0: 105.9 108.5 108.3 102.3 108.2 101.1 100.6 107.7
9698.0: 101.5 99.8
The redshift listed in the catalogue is 0.208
